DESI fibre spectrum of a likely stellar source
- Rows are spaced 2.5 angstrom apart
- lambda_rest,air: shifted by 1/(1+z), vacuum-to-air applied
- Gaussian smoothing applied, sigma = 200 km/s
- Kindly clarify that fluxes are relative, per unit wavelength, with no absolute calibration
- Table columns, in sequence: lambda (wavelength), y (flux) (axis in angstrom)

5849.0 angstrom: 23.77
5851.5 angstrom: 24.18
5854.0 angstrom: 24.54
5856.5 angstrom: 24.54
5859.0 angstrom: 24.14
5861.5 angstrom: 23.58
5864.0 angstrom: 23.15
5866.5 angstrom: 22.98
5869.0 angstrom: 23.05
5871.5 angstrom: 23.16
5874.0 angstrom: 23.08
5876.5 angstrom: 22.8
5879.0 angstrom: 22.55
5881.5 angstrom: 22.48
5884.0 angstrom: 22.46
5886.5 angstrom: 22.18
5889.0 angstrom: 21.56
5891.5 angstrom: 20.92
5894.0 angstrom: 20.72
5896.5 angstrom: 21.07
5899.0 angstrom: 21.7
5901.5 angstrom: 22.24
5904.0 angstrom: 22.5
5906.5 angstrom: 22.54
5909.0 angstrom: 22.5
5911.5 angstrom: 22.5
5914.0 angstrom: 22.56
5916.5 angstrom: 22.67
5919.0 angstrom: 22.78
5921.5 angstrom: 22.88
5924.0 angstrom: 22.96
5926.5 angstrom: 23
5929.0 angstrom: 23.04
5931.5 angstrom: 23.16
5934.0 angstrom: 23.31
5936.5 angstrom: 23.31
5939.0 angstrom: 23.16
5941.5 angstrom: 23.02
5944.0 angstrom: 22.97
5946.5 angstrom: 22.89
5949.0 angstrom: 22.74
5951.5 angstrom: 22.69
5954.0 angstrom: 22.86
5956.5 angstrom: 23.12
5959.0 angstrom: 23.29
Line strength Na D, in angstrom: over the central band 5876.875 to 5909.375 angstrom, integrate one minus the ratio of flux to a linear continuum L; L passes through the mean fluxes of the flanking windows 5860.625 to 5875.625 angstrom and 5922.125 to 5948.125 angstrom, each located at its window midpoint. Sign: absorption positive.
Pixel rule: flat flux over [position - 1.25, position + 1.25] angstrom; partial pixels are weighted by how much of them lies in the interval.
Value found 1.6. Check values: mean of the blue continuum 23.1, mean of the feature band 22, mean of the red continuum 23.1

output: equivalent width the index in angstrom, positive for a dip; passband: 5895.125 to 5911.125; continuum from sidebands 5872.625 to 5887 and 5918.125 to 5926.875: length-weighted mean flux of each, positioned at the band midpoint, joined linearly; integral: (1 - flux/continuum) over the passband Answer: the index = 0.5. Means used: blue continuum 22.6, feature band 22.1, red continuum 22.9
